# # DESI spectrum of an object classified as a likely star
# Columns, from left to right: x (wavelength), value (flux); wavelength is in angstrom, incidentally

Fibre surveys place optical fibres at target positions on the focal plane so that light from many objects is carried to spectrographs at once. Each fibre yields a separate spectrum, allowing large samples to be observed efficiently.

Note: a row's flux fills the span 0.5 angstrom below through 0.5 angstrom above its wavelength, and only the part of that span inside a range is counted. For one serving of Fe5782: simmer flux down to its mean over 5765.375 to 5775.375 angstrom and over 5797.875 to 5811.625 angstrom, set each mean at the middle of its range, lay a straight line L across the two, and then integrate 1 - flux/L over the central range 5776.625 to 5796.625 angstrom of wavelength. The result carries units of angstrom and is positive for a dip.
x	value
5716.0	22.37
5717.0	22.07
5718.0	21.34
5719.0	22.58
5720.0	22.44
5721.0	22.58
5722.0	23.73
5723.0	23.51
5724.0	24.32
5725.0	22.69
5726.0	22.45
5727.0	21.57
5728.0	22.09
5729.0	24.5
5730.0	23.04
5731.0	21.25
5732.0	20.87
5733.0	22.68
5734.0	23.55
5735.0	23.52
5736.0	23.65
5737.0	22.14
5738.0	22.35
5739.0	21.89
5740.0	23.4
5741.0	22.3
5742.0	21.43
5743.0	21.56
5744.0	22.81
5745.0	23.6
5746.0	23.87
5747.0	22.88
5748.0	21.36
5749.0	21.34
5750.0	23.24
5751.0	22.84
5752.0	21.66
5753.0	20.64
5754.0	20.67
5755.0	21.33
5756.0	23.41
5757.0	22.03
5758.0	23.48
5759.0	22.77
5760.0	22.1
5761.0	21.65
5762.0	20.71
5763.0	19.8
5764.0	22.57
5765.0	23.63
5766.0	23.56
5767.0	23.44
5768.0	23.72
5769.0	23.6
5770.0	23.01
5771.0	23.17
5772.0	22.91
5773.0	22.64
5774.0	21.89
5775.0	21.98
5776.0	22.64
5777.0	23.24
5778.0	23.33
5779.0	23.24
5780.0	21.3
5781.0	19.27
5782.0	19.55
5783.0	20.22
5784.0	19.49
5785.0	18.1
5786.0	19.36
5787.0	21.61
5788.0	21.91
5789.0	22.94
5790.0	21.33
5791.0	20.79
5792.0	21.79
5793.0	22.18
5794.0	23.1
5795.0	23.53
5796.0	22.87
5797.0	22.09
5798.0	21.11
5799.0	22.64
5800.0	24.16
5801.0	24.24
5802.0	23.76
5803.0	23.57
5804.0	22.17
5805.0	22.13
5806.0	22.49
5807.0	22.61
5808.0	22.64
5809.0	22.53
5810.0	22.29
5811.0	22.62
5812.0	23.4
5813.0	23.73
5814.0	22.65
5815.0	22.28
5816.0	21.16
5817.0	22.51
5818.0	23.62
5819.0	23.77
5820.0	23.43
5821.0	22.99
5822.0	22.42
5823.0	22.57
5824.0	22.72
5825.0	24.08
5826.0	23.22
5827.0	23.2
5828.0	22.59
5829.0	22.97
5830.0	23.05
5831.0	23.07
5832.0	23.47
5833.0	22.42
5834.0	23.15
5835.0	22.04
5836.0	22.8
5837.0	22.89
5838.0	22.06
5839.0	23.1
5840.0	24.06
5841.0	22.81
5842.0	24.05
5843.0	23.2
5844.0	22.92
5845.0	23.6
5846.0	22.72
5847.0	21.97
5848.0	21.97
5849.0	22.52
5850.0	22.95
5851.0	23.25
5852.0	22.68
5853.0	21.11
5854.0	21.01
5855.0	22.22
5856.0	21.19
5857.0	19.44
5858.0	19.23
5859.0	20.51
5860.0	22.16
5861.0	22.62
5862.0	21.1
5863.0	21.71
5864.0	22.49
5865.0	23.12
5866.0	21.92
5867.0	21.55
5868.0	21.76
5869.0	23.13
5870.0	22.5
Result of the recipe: 1.3 angstrom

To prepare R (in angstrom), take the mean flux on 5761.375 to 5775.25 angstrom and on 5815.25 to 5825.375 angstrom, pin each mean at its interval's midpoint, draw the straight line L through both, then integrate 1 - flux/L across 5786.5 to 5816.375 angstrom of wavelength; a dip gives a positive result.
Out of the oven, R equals 0.3 angstrom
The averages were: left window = 22.6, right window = 22.9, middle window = 22.5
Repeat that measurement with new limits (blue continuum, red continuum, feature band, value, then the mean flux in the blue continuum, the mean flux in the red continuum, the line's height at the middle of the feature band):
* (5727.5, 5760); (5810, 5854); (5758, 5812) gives 1.0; 22.4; 22.9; 22.6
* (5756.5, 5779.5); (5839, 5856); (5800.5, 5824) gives -0.2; 22.7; 22.7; 22.7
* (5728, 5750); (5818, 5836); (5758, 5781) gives 0.2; 22.6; 23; 22.7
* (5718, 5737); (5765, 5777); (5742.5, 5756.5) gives 0.4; 22.8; 23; 22.9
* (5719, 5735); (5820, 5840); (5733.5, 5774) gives 0.6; 22.8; 22.9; 22.8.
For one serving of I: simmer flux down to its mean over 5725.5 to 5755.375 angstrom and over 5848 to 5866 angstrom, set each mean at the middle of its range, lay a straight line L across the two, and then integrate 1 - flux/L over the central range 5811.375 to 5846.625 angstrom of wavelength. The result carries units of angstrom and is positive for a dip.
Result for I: -1.8 angstrom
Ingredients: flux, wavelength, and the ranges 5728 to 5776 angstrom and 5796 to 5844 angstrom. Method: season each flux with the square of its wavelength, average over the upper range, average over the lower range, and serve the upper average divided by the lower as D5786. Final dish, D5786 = 1.04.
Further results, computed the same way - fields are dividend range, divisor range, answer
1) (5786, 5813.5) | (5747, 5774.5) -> 1.02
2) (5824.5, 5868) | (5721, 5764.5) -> 1.04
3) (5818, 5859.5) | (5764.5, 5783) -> 1.03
